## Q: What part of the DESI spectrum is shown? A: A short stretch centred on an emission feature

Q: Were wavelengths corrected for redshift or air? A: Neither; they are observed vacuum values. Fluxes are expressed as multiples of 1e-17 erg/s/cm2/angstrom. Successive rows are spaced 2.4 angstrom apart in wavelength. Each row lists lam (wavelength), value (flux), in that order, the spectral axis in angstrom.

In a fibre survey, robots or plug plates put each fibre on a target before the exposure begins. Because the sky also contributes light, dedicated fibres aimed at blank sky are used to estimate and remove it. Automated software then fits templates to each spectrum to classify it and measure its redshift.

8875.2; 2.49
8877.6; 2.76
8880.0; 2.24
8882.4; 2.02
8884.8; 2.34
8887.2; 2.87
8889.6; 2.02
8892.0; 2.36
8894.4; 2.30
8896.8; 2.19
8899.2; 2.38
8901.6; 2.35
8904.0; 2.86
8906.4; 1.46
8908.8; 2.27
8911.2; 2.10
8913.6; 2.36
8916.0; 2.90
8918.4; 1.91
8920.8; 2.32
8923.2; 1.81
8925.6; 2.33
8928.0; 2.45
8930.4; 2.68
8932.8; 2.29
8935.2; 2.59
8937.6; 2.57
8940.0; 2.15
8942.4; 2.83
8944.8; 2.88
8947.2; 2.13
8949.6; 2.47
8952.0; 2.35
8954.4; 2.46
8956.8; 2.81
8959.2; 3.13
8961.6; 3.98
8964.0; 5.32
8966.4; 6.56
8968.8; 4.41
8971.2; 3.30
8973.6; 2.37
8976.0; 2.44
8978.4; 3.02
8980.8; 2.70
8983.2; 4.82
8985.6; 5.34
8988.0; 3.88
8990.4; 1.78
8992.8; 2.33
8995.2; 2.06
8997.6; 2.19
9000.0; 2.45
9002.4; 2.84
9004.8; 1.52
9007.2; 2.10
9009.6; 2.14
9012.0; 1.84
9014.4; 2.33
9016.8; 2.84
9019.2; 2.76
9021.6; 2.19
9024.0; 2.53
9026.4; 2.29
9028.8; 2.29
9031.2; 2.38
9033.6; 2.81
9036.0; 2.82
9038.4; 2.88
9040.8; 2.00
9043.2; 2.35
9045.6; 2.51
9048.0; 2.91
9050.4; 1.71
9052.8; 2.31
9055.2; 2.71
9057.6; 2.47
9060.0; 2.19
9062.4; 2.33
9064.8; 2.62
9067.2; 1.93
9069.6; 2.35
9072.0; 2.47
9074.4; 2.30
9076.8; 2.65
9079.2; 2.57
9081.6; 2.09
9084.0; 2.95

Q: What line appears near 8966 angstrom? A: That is [S II] 6716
